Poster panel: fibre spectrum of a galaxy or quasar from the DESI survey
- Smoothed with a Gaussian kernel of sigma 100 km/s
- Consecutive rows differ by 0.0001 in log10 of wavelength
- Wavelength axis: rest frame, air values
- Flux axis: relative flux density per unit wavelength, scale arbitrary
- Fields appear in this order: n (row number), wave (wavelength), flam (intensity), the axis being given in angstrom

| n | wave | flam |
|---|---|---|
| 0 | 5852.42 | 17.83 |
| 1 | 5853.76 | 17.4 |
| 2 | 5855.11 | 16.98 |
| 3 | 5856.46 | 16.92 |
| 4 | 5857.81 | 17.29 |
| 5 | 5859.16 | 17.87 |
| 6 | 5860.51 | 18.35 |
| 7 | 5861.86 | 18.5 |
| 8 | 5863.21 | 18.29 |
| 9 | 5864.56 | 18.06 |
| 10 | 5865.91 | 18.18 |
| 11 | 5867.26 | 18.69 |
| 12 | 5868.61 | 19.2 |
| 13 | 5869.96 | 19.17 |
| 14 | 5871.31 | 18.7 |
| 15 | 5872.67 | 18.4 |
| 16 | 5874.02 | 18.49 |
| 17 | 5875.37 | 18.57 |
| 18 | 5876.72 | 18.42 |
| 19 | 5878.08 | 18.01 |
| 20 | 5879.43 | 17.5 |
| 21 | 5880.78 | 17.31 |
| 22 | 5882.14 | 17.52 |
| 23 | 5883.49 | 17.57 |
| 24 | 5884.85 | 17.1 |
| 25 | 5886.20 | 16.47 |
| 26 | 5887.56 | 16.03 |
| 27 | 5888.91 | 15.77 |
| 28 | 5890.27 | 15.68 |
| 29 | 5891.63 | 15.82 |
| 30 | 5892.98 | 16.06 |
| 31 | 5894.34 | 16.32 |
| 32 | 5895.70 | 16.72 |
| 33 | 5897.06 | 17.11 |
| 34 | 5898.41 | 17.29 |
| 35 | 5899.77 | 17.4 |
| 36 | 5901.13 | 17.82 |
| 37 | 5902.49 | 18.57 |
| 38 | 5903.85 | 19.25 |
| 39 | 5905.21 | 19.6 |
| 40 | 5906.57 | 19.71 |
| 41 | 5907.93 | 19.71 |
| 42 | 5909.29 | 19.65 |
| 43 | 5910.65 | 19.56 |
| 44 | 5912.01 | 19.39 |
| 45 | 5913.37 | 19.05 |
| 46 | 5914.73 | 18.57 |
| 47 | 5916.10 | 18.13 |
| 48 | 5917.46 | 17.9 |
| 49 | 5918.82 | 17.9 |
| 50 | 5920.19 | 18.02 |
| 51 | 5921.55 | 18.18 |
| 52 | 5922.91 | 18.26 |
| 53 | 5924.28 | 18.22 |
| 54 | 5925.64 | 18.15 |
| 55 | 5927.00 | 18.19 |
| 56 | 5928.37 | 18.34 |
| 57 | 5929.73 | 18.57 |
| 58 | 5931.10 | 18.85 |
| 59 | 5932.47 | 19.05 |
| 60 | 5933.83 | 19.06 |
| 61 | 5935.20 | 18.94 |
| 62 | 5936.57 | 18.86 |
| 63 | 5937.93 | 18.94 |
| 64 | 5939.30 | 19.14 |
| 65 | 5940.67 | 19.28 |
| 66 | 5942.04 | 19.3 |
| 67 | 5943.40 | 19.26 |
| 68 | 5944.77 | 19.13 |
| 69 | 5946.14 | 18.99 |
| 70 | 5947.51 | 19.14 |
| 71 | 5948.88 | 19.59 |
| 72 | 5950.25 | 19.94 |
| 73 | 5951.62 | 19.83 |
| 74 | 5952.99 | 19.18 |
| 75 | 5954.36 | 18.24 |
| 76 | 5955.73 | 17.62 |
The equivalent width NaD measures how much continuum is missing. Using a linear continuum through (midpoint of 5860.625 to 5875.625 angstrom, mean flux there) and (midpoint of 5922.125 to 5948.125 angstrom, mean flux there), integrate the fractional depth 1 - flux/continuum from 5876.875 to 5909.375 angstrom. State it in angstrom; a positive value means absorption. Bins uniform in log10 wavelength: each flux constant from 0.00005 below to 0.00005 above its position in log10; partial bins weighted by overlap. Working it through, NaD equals 2.1 angstrom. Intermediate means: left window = 18.6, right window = 18.8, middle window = 17.5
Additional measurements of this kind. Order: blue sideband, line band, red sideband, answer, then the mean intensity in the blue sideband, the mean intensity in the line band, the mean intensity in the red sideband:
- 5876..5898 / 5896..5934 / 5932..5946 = -1.0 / 16.8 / 18.5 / 19.1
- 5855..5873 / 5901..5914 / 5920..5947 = -0.5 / 18.2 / 19.3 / 18.8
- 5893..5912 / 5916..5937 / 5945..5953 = 0.5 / 18.3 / 18.4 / 19.4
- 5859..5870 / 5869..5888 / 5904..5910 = 1.0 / 18.5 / 17.8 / 19.6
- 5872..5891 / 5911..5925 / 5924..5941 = 0.0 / 17.3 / 18.4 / 18.7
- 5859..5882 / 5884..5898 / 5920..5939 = 1.6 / 18.3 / 16.3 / 18.6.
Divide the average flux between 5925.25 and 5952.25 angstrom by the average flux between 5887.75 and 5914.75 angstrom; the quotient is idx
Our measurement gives 1.1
